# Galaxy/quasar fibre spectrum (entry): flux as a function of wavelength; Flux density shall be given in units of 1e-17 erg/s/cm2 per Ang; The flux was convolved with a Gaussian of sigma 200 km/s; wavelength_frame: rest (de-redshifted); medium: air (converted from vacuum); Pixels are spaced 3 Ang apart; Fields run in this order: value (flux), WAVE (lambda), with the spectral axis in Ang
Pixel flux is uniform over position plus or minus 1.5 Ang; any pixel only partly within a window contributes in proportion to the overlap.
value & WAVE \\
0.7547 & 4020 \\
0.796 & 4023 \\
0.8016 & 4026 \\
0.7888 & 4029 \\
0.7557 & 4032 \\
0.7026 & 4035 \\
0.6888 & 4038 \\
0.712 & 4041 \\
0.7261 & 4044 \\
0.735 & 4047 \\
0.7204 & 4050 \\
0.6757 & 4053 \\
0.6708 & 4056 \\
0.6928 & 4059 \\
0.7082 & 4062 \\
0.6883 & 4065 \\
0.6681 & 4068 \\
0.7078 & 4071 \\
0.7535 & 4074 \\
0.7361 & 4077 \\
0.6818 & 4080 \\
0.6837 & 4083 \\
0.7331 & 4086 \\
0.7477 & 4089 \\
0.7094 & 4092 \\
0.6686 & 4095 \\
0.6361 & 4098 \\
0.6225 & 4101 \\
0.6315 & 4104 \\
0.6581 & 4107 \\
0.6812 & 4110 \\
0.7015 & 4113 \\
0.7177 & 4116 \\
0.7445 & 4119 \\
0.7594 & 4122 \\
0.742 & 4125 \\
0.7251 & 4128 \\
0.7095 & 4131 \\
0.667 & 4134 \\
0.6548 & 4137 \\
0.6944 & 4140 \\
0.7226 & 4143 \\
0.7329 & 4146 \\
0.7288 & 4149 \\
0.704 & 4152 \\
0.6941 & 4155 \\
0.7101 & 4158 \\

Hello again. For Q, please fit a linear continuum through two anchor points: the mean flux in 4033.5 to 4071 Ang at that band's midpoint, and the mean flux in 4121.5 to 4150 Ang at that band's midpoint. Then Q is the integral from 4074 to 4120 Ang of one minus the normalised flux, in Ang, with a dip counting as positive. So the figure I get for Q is 0.9 Ang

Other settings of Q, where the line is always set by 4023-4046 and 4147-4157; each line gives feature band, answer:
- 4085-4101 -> 0.8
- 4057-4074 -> 0.8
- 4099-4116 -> 1.4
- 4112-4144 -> 0.2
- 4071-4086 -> 0.3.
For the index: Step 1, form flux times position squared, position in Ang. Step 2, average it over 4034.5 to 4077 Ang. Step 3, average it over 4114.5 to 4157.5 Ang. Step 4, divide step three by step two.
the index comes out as 1.1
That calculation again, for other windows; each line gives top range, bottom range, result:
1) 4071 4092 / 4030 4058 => 1.03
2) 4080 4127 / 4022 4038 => 0.95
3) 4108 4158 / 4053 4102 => 1.05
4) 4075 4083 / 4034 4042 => 1.03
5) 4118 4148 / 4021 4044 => 1.00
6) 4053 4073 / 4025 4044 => 0.95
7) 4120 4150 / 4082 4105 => 1.07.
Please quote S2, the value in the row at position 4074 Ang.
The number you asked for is 0.7535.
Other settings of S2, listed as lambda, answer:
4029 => 0.7888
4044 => 0.7261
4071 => 0.7078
